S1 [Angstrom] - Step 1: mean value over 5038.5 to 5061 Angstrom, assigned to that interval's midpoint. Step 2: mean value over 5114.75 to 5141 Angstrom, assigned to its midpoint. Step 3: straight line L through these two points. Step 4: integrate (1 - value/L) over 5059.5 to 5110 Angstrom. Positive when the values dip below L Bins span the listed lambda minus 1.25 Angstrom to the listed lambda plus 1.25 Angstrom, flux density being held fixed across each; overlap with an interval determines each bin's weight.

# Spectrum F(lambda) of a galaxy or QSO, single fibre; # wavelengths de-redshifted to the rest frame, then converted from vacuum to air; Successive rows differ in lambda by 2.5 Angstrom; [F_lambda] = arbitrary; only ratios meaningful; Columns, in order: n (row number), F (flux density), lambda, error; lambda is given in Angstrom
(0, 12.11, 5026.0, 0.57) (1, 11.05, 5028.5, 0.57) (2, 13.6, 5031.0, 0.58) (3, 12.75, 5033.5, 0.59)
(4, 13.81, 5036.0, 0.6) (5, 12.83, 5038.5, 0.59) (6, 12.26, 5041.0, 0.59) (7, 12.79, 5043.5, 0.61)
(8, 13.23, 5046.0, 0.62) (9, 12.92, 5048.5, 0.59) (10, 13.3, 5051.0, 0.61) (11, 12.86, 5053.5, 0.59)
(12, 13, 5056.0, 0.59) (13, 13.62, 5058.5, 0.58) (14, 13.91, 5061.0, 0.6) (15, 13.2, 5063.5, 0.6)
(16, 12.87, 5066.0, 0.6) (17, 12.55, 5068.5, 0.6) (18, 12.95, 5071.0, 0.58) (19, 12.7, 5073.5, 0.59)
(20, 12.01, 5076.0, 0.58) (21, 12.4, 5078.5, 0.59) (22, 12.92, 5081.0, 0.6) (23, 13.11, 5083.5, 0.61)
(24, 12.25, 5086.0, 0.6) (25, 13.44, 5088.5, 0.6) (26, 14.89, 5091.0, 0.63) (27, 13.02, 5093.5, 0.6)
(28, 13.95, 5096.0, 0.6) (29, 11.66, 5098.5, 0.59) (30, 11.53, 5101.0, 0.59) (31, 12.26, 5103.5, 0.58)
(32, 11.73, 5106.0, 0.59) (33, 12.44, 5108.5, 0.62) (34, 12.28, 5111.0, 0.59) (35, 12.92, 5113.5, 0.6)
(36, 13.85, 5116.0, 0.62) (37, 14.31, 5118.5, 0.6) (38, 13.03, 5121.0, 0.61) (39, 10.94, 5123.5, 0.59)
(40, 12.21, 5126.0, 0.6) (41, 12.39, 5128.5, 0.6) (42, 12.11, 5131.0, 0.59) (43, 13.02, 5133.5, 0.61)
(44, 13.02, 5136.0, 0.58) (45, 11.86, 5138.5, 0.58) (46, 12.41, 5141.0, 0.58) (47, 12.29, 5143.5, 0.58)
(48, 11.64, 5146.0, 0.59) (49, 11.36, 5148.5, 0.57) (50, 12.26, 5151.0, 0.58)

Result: 0.3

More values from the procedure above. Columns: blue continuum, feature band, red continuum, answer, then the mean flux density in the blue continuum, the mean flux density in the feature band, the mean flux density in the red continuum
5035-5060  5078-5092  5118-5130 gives -0.5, 13.1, 13.2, 12.5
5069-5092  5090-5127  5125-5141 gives -0.2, 12.9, 12.7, 12.4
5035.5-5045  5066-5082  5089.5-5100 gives 0.7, 12.9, 12.6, 13.3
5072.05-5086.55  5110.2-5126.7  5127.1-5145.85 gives -0.5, 12.6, 12.8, 12.4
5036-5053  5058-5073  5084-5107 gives -0.3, 13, 13.1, 12.8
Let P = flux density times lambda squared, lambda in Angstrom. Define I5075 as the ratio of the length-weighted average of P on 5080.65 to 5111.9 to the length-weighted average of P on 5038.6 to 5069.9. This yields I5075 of 1.0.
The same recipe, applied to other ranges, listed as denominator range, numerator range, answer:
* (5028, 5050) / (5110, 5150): 1.00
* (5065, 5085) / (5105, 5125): 1.02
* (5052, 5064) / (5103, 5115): 0.95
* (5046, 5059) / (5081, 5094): 1.03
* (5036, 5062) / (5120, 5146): 0.97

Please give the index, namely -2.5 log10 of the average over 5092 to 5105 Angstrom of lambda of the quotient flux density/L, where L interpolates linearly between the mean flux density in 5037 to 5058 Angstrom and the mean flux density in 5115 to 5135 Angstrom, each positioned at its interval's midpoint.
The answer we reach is 0.024 mag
